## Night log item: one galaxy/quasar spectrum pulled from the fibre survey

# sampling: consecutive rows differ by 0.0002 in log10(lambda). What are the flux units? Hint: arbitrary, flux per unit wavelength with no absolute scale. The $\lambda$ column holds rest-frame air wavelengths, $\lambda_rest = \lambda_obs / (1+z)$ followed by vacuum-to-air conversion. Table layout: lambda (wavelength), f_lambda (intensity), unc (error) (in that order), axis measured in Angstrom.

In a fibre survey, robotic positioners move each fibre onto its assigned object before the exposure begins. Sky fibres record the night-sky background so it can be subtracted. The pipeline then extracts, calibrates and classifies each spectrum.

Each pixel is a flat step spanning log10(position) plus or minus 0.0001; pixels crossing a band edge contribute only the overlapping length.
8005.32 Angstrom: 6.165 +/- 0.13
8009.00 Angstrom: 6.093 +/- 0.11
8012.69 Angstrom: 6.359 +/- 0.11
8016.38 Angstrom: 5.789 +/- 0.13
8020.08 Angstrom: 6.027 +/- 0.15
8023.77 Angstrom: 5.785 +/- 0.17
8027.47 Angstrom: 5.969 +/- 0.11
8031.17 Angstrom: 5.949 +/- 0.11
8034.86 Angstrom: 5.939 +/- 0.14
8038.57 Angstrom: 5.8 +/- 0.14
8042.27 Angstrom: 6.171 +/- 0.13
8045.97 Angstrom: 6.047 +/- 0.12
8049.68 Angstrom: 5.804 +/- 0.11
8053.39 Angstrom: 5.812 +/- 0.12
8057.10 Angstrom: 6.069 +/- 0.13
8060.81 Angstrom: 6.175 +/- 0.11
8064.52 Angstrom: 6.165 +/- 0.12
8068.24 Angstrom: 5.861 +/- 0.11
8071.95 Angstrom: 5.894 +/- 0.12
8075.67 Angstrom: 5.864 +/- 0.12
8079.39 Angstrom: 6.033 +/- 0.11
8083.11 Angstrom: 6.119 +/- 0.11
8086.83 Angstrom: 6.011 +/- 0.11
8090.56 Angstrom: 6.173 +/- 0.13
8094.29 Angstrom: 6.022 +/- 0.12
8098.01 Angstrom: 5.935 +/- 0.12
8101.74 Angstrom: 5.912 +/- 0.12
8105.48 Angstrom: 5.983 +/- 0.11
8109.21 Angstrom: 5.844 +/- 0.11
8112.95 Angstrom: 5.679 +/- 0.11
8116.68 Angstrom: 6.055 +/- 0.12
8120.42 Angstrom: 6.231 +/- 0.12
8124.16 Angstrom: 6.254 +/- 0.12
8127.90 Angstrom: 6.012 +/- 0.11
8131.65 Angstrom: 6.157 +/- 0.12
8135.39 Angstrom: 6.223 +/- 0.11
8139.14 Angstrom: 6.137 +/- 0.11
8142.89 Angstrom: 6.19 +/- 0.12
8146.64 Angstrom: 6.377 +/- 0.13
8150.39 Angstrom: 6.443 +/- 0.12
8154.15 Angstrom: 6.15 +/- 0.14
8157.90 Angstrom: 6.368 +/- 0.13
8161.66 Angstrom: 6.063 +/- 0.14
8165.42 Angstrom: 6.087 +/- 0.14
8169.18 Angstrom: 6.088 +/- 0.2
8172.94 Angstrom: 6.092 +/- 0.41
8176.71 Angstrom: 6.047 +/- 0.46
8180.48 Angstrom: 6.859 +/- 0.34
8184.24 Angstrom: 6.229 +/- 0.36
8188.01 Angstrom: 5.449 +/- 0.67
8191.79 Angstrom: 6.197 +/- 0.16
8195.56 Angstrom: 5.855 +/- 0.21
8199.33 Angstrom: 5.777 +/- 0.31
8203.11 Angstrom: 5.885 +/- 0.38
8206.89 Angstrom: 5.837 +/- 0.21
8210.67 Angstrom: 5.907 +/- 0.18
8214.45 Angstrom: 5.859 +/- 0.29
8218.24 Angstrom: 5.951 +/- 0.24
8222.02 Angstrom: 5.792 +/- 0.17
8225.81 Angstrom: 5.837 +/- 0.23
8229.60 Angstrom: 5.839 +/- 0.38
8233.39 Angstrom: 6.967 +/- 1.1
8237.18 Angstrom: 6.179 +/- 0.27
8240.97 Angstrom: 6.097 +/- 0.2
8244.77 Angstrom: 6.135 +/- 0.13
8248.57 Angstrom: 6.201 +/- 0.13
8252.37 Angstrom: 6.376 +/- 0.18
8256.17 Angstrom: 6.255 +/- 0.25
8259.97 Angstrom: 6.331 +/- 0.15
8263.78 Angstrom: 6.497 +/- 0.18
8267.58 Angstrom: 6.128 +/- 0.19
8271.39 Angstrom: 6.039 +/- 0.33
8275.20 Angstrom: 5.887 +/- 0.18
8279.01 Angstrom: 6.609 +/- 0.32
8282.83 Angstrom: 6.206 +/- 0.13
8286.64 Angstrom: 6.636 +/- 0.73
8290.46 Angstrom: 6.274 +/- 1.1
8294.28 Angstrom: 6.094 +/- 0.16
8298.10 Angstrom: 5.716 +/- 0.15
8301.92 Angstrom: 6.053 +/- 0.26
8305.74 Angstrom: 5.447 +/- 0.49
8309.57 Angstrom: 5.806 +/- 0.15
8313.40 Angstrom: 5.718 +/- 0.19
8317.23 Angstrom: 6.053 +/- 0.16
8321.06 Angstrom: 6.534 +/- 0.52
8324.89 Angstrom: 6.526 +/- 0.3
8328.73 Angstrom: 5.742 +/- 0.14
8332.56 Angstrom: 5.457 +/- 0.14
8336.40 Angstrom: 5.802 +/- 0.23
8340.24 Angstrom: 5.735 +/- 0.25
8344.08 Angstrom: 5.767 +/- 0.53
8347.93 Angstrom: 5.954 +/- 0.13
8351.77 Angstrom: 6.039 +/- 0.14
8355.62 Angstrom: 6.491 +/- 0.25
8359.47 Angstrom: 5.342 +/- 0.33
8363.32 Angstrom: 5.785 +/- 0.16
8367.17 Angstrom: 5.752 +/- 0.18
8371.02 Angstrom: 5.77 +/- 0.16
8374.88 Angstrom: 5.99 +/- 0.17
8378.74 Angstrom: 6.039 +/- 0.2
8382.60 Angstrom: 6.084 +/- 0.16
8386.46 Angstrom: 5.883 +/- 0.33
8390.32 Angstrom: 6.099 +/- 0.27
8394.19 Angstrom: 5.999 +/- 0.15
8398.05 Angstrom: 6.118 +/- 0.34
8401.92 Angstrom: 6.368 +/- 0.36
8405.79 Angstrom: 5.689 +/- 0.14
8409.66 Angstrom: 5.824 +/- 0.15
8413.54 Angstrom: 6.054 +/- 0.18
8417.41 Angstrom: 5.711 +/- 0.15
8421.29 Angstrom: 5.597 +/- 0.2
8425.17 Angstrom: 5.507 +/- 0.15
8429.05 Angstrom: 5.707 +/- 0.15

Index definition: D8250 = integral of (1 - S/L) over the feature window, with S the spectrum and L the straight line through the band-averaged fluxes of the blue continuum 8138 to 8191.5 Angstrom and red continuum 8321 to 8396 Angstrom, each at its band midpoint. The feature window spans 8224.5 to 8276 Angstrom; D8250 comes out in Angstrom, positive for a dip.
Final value -1.2 Angstrom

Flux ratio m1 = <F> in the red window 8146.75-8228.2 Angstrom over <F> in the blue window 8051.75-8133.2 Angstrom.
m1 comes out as 1.0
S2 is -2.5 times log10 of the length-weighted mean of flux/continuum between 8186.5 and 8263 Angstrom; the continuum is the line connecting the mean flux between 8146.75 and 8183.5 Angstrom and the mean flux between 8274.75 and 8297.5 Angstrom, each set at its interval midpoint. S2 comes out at 0.04 mag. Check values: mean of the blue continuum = 6.25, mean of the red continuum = 6.28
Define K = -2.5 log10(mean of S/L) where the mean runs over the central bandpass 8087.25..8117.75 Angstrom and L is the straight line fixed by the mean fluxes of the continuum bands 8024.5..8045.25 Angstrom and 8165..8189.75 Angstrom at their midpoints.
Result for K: 0.02 mag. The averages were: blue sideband 5.96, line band 5.95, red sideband 6.13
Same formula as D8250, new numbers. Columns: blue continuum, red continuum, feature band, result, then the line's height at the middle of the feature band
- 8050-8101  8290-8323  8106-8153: -1.1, 5.99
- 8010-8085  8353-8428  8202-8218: 0.2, 5.94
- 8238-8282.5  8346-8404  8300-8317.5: 0.9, 6.12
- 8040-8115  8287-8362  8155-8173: -0.5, 5.96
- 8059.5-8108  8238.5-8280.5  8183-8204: 0.9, 6.15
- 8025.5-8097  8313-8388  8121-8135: -0.4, 5.98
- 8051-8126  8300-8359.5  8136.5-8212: -1.6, 5.97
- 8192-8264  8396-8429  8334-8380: 0.4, 5.92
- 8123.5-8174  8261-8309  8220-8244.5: 0.1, 6.15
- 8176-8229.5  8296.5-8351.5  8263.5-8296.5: -1.9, 5.91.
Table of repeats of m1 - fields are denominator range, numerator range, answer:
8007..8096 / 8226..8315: 1.02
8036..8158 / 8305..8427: 0.97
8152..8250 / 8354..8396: 0.98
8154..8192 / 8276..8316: 0.98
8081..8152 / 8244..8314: 1.01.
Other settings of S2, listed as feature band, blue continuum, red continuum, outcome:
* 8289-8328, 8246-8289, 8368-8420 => 0.03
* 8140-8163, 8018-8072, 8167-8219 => -0.05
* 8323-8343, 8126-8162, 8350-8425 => 0.03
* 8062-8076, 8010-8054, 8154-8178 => 0.01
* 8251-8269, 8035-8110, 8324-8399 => -0.07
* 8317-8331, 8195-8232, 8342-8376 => -0.06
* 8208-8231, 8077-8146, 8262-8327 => 0.04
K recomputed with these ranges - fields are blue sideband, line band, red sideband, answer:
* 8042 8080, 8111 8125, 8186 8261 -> -0.01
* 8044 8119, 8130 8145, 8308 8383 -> -0.04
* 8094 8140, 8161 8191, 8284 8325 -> -0.01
